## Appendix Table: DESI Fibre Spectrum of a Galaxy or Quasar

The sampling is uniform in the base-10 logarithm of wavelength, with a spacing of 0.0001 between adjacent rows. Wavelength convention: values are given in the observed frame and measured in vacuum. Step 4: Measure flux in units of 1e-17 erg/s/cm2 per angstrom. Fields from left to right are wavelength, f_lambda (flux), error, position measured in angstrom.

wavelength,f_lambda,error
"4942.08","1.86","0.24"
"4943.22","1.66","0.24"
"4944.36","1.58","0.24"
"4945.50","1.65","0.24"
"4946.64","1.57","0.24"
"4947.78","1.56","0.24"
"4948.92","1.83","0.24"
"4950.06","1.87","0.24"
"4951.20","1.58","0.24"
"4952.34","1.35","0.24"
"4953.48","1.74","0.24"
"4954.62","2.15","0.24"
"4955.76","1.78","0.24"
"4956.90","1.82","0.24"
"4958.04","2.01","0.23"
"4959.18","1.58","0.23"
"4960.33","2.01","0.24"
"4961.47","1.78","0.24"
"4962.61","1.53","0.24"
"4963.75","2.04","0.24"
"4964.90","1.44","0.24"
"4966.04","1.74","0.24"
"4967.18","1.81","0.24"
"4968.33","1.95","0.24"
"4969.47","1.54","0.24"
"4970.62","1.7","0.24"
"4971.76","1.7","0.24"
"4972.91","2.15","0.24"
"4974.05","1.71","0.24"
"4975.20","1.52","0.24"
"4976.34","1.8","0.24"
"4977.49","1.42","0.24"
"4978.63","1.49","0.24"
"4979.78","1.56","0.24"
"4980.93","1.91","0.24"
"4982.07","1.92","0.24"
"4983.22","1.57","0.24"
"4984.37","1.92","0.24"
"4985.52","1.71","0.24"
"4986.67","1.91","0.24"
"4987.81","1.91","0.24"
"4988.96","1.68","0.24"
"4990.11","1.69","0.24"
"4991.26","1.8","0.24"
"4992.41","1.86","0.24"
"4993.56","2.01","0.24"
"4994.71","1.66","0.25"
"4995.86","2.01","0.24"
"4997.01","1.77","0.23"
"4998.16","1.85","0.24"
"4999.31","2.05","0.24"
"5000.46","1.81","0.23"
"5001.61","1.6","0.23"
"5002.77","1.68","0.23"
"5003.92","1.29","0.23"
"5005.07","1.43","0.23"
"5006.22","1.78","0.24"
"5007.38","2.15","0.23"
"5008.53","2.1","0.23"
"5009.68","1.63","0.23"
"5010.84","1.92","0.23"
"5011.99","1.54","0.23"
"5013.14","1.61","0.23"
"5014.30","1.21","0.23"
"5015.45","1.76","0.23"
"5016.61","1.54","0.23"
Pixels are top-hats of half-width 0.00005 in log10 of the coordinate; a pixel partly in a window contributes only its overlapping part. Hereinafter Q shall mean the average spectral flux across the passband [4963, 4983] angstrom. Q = 1.72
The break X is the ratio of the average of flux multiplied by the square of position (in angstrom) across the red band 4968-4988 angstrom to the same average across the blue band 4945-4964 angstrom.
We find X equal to 1.0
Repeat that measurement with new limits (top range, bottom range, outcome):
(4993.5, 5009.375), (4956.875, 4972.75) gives 1.03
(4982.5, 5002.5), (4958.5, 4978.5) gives 1.06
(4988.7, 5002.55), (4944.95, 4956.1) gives 1.08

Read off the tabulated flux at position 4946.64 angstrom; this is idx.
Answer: 1.57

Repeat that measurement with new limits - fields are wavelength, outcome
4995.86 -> 2.01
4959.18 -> 1.58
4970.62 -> 1.7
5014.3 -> 1.21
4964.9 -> 1.44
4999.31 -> 2.05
